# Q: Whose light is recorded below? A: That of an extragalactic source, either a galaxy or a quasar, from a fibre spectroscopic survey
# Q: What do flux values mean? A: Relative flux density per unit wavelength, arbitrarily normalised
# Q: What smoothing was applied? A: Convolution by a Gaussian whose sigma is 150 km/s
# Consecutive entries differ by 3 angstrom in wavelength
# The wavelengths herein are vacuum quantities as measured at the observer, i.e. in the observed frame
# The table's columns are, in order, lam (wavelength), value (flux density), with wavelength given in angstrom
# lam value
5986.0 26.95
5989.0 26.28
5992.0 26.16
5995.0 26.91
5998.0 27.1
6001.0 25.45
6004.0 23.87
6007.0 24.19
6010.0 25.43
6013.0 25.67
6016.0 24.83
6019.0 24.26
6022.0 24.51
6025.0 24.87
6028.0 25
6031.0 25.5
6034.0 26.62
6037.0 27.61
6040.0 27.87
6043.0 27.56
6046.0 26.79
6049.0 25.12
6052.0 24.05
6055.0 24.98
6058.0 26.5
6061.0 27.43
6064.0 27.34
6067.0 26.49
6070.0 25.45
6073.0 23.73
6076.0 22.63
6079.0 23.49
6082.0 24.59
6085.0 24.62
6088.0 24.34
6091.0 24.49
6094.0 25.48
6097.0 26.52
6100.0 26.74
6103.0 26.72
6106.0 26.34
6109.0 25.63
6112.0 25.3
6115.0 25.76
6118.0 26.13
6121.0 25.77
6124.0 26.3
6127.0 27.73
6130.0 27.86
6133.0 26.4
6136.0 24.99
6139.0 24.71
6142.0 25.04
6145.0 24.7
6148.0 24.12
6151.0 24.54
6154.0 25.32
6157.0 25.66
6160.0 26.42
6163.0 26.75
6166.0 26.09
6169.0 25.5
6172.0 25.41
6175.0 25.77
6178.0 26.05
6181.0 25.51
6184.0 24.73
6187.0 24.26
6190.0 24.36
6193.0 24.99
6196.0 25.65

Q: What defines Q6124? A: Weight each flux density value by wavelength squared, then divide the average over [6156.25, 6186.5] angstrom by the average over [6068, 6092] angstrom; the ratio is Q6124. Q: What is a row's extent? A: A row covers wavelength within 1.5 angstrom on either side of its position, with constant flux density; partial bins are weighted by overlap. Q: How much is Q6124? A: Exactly 1.10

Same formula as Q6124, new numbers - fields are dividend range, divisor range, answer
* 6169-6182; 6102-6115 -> 1.01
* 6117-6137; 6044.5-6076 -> 1.06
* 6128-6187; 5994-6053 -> 1.04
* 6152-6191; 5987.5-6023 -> 1.06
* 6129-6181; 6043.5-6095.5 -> 1.04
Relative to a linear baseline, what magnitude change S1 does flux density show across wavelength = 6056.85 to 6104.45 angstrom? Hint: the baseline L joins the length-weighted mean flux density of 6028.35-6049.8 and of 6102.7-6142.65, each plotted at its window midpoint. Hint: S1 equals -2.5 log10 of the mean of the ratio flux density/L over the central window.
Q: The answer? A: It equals 0.04 mag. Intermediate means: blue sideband 26.7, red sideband 26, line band 25.4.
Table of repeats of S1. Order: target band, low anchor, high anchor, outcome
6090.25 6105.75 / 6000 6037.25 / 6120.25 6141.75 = -0.009 mag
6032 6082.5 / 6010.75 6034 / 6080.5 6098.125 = -0.033 mag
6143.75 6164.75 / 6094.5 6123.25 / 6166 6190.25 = 0.008 mag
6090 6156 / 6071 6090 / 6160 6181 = -0.038 mag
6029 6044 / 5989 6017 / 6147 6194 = -0.059 mag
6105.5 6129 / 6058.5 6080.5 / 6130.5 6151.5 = -0.042 mag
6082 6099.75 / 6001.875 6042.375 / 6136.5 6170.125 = 0.010 mag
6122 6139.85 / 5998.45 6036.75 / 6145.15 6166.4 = -0.040 mag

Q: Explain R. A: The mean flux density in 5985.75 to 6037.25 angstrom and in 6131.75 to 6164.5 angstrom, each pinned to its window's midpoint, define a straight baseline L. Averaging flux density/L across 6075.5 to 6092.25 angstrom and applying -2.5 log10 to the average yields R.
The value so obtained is 0.06 mag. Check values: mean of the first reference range 25.5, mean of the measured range 24.1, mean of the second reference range 25.3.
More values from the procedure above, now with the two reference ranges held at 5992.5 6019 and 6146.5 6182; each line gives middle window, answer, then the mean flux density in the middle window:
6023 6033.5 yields 0.01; 25.2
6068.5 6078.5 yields 0.07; 23.9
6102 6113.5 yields -0.02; 26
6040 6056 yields -0.02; 25.9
